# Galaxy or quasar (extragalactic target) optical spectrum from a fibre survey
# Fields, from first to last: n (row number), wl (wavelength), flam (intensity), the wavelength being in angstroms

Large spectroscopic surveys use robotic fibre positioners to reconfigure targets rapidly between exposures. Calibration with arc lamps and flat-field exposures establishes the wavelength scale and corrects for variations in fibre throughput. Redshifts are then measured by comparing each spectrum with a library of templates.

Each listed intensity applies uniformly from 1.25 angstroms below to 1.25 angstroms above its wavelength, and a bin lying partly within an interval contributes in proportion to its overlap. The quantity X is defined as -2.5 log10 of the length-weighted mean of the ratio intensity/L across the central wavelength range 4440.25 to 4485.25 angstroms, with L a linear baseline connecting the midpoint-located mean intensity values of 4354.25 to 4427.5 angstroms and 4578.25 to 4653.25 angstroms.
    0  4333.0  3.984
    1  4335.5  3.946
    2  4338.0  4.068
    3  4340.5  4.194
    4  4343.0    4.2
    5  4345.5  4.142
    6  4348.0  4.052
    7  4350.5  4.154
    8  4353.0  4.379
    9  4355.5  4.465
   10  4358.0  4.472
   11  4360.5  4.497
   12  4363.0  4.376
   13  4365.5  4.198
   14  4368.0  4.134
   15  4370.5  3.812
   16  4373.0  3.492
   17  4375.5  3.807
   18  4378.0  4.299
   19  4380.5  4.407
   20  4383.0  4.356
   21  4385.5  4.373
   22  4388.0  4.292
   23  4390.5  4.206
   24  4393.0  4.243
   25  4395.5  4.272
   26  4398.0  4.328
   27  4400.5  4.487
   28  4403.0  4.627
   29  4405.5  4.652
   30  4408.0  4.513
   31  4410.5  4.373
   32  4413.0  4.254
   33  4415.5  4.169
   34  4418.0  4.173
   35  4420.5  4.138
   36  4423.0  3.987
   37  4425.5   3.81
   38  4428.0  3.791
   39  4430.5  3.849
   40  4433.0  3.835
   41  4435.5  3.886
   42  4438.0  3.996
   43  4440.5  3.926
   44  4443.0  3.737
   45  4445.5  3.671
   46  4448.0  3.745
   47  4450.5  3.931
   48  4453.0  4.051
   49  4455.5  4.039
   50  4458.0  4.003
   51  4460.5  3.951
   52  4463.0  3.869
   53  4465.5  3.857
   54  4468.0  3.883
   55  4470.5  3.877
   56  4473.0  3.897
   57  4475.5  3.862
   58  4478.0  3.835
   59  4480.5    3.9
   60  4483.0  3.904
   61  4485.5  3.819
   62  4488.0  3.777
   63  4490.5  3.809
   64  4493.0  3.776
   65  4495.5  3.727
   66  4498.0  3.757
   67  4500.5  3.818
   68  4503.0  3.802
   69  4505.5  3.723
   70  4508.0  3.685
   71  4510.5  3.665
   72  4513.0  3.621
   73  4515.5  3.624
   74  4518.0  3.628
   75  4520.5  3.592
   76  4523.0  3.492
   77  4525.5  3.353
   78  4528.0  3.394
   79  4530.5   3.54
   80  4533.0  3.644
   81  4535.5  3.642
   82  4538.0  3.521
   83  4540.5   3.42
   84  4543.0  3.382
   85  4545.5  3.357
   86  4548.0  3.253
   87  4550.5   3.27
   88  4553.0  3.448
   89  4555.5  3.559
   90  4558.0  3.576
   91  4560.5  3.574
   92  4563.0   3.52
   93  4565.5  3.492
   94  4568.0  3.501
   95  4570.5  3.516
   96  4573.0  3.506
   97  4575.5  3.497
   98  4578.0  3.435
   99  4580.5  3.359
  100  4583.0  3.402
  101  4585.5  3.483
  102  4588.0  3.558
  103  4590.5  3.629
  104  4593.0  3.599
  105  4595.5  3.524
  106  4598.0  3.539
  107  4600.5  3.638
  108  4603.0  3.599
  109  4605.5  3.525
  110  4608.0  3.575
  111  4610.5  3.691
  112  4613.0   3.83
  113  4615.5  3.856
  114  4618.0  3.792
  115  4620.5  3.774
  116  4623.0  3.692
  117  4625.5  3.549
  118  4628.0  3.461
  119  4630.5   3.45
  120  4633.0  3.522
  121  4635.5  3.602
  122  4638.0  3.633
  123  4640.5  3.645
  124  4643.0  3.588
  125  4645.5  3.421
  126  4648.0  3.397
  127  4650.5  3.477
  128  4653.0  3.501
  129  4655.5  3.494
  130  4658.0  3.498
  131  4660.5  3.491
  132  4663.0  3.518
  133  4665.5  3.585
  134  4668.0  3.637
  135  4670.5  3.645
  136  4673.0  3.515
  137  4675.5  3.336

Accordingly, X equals 0.04 mag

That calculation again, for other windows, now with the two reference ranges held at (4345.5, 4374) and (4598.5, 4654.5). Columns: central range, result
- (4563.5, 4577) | 0.07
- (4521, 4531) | 0.11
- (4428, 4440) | 0.04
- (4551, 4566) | 0.07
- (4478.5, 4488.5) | 0.02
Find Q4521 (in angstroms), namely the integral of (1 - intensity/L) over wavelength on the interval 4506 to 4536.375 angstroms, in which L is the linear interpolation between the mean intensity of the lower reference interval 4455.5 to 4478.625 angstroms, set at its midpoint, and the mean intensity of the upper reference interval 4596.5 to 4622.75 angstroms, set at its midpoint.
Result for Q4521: 1.9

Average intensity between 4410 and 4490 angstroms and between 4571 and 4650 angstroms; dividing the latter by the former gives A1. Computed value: 0.91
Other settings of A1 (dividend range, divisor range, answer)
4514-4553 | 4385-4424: 0.80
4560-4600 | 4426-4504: 0.91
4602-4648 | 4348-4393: 0.86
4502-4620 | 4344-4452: 0.86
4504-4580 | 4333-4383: 0.84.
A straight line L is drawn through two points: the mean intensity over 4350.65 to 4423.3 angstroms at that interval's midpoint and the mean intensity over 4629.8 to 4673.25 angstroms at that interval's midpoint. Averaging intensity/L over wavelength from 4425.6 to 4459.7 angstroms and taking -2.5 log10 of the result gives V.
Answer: 0.064 mag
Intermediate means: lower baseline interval 4.27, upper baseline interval 3.54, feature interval 3.88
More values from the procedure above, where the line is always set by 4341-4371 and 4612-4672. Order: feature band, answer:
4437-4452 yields 0.058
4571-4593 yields 0.070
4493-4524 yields 0.061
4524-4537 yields 0.097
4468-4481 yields 0.028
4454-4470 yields 0.019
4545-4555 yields 0.137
